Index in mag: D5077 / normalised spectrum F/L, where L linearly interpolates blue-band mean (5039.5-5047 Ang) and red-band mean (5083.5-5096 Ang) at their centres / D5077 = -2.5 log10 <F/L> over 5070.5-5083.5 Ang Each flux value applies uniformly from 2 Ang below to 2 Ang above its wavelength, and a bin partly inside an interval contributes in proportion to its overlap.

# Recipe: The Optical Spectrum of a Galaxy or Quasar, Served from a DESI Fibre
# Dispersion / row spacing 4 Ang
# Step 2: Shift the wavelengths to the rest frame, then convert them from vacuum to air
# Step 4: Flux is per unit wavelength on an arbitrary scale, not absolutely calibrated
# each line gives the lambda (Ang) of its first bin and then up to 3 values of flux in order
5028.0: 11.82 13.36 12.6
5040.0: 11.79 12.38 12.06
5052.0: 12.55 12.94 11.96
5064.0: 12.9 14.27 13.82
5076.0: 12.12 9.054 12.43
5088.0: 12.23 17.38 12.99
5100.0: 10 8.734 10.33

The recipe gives 0.16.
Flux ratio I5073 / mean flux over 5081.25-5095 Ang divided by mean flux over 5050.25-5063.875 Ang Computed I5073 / 1.09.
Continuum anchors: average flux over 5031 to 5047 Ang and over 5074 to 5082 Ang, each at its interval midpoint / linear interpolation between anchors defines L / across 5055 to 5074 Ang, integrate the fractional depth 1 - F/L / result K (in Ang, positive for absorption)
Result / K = -3.3 Ang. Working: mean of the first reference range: 12.5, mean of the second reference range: 10.6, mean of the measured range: 13.2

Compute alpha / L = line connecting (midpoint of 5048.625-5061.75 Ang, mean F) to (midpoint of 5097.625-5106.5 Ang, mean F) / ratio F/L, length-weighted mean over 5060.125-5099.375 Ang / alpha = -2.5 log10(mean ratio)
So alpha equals -0.18 mag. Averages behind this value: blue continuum 12.4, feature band 12.9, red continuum 9.57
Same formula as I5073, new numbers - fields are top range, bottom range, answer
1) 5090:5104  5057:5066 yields 1.02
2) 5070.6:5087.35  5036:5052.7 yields 0.97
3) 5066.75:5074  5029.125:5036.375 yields 1.08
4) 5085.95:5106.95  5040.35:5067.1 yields 0.97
